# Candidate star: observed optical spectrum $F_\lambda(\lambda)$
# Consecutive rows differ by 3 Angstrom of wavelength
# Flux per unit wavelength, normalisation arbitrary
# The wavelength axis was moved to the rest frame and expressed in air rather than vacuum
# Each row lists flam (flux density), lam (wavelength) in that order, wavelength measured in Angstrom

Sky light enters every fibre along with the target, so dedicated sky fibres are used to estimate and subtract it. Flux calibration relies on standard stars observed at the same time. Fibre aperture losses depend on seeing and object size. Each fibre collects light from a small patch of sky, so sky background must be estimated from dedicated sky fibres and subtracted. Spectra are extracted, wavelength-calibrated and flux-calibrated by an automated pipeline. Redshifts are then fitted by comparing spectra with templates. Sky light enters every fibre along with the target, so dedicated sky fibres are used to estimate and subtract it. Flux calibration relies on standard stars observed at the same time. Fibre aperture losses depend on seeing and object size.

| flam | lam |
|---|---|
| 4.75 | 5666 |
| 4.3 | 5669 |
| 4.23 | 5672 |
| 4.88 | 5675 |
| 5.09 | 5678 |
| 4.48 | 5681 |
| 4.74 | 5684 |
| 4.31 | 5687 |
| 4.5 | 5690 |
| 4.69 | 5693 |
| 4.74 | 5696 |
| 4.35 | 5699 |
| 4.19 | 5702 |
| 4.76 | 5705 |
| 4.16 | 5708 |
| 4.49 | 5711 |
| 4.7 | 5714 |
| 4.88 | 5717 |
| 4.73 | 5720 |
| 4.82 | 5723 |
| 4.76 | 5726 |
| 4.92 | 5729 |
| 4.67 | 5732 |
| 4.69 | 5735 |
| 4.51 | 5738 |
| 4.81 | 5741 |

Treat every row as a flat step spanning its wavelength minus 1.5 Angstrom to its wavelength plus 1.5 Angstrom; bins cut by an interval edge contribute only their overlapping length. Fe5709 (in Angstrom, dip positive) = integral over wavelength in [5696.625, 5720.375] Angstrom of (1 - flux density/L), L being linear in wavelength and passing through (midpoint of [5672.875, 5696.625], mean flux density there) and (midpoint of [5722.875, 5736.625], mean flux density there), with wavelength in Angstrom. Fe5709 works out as 0.9 Angstrom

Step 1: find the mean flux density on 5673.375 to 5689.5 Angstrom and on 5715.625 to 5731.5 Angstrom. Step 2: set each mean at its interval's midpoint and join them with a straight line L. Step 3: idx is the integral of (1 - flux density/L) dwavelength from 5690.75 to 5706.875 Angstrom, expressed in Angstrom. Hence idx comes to 0.7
